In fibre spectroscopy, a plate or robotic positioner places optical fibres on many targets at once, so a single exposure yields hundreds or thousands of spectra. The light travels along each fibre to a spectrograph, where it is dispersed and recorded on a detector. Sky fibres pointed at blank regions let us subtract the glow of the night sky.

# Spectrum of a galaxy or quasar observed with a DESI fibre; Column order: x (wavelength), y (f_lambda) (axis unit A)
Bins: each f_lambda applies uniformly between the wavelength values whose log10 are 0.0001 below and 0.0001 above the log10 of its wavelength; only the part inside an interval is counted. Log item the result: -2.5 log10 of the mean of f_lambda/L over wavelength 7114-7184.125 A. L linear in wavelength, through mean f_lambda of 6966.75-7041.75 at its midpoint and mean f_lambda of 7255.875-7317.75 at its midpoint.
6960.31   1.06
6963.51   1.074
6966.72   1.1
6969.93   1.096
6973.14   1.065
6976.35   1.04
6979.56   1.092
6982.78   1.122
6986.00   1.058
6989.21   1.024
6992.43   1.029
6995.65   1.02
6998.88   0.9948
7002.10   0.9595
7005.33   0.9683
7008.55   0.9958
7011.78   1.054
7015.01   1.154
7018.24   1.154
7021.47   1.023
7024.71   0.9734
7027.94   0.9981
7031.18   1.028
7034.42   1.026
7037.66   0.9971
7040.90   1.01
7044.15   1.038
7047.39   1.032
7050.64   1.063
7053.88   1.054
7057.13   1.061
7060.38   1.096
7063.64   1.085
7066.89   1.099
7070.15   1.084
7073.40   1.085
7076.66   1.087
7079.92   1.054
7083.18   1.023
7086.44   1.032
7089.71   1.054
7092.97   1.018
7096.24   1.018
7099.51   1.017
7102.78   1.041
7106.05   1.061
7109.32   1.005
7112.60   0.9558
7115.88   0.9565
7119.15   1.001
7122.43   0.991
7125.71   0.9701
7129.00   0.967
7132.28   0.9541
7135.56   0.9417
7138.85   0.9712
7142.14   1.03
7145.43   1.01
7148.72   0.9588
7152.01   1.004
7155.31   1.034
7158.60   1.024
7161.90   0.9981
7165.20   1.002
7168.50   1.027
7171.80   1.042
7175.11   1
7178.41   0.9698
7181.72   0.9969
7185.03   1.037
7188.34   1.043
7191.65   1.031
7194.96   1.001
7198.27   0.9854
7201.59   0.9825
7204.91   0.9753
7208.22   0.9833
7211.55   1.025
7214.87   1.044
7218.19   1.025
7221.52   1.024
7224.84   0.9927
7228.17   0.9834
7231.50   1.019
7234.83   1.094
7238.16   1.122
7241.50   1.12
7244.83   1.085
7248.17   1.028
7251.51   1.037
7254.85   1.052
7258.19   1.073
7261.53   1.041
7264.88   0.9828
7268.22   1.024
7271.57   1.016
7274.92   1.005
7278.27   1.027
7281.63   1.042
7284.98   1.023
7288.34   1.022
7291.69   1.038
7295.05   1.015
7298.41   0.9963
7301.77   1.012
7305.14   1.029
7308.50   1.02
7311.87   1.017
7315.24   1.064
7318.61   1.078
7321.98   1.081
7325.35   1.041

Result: 0.04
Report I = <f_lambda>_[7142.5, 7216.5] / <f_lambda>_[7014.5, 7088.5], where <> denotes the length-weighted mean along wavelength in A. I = 1.0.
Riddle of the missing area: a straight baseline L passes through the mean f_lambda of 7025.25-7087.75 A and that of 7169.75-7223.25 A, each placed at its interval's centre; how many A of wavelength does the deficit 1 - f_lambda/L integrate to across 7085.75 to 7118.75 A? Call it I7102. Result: 0.69 A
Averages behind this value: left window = 1.05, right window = 1.01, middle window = 1.01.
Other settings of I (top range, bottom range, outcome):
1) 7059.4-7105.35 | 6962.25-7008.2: 1.01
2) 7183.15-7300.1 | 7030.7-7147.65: 1.00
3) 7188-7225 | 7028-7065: 0.97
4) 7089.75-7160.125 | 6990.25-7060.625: 0.97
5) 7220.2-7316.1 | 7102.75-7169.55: 1.04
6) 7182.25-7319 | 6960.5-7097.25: 0.98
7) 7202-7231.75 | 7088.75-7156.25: 1.01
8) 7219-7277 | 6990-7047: 1.02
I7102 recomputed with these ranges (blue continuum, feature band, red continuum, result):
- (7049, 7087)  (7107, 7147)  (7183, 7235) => 2.49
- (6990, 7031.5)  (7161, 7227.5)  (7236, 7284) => 2.08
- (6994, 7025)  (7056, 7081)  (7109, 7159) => -1.81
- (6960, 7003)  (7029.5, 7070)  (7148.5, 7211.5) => -0.50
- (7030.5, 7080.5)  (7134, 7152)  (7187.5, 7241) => 0.93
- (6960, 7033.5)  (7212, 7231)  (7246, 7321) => 0.34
